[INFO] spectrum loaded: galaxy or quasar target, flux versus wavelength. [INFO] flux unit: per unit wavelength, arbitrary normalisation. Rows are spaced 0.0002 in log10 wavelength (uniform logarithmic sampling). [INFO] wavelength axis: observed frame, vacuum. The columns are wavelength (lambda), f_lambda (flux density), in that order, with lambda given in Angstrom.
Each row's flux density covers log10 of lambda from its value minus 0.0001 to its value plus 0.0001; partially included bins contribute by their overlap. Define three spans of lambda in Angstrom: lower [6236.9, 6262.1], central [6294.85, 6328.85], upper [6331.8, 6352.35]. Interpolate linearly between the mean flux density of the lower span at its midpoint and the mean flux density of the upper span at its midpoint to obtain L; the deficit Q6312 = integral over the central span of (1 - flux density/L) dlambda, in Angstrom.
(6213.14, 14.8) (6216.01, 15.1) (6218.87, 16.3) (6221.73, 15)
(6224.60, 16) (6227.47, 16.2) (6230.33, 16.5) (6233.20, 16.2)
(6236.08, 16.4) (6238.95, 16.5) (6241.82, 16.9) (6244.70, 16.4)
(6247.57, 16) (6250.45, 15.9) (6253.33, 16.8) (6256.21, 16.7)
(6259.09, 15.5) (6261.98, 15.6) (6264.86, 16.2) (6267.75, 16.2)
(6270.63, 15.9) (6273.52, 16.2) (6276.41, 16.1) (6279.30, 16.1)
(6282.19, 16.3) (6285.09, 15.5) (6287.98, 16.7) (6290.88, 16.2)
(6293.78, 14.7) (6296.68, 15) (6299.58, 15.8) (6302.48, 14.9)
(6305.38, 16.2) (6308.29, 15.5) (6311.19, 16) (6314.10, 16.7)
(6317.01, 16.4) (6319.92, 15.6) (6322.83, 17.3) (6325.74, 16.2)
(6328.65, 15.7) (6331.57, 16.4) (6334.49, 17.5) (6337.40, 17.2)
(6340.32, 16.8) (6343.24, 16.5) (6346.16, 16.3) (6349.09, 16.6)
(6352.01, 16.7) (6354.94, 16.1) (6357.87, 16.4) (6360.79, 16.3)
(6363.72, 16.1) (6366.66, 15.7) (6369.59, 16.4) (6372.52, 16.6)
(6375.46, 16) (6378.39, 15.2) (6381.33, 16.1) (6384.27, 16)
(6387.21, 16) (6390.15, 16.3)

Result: 1.4 Angstrom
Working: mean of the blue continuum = 16.3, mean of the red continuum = 16.8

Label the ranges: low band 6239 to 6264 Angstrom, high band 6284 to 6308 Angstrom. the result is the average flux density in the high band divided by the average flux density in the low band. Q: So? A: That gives 1.0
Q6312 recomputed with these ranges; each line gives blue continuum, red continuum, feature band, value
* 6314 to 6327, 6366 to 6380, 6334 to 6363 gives -0.7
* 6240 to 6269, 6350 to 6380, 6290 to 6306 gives 0.8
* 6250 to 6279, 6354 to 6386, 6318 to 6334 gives -0.2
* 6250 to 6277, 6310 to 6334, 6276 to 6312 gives 1.1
